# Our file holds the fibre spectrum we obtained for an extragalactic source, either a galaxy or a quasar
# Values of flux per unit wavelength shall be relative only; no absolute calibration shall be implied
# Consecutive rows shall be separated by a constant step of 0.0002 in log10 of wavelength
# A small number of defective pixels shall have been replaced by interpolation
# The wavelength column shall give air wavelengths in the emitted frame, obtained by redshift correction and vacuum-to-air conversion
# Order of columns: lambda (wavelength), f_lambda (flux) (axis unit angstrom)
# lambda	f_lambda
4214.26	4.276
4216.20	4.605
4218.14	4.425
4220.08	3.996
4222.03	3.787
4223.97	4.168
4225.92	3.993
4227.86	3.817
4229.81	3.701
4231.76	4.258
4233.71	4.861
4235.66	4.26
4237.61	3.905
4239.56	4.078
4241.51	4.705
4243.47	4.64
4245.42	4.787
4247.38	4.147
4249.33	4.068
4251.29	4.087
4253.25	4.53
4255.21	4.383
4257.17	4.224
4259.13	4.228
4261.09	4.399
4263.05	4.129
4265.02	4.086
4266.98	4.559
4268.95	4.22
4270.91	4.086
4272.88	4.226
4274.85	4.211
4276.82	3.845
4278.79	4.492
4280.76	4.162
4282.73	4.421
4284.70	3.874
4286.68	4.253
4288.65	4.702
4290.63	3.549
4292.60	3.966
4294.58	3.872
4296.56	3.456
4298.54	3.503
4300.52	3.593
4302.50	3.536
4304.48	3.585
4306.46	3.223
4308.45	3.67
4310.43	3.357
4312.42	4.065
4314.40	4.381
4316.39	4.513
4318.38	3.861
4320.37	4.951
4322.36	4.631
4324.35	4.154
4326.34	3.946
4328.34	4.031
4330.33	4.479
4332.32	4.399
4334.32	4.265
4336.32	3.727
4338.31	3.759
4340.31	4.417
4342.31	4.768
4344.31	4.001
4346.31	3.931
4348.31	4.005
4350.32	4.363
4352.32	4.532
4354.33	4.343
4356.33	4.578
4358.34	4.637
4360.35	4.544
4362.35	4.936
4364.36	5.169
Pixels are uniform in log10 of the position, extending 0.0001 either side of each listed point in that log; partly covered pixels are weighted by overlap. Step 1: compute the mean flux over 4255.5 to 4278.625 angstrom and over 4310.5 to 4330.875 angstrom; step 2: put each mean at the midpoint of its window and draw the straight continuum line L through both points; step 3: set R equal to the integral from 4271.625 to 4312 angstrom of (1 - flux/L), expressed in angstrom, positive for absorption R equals 3.4 angstrom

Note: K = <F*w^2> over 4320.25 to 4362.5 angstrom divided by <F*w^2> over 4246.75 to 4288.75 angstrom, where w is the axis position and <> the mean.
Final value 1.1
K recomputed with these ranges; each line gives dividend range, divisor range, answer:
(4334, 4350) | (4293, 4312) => 1.18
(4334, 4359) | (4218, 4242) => 1.09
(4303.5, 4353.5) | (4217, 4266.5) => 1.01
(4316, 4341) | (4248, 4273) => 1.03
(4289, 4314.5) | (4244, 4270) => 0.87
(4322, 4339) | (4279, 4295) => 1.02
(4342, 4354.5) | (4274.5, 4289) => 1.04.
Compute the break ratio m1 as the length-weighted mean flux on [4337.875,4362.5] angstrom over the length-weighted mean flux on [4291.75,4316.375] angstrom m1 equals 1.2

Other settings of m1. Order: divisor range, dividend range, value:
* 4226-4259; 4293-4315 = 0.86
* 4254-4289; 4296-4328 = 0.92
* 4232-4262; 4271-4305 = 0.91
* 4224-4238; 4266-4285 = 1.02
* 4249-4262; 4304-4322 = 0.93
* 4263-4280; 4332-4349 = 0.98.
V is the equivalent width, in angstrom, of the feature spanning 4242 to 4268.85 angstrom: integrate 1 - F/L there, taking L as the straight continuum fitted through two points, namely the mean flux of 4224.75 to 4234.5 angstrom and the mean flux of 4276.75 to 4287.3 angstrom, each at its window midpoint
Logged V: -1.1 angstrom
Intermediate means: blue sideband 4.11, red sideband 4.2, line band 4.33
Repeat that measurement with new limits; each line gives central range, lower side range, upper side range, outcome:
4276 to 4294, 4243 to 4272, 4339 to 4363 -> 0.8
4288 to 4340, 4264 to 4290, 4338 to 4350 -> 2.9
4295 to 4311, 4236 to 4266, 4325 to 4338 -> 2.6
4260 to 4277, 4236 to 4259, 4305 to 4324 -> 0.1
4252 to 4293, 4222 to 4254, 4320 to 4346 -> 0.2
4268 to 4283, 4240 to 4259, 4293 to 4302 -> -0.9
